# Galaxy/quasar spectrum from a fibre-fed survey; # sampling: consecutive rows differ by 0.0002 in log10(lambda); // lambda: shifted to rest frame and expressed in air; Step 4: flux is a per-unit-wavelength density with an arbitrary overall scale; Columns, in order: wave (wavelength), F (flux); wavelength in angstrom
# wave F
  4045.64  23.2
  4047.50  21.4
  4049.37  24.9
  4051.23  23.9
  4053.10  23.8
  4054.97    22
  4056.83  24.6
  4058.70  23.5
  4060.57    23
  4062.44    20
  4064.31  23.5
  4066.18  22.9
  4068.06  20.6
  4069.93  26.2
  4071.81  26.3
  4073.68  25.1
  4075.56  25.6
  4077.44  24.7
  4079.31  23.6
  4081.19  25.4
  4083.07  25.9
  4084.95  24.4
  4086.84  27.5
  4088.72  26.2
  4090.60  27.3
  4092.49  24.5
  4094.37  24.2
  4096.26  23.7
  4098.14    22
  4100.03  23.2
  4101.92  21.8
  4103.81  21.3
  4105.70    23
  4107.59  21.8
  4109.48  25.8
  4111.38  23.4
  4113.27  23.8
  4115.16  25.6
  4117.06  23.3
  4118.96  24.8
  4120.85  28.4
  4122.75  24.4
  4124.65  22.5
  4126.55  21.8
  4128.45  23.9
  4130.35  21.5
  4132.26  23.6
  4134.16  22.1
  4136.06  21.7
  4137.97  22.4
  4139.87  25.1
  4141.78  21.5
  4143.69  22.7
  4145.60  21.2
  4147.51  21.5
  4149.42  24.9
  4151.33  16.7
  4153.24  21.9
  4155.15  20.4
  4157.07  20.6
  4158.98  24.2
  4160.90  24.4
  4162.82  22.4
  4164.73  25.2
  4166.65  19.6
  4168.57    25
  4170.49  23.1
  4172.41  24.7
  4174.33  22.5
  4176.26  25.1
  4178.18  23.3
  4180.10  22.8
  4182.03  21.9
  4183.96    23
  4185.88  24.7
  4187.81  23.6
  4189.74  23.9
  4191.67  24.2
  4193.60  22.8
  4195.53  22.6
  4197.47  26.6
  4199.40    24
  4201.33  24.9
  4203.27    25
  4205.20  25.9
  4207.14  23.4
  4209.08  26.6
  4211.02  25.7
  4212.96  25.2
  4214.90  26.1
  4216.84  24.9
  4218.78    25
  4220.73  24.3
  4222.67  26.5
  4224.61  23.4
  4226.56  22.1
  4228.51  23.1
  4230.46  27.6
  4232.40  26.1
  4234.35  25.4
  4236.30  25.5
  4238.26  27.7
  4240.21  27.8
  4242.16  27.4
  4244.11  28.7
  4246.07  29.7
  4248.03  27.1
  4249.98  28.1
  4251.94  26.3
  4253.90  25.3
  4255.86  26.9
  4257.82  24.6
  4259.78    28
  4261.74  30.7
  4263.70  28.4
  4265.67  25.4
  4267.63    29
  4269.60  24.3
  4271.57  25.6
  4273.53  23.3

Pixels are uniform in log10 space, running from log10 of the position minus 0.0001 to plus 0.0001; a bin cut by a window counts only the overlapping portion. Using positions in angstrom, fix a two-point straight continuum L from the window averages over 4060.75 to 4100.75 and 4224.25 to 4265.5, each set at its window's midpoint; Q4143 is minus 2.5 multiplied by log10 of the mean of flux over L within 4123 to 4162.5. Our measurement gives 0.14 mag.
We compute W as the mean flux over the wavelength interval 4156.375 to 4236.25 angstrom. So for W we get 24.2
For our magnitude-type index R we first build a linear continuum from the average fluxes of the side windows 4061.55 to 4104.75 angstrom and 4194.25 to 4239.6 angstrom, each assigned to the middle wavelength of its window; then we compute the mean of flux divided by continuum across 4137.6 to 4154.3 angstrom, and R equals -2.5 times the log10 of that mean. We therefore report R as 0.12 mag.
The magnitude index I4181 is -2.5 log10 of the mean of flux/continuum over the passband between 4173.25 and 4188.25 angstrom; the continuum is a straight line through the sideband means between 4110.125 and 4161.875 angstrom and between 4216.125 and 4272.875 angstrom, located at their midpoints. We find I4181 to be 0.04 mag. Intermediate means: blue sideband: 22.9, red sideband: 26.4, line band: 23.4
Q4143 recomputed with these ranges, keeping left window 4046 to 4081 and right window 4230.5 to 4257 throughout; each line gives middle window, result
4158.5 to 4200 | 0.10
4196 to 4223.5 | 0.05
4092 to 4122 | 0.03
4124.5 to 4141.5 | 0.10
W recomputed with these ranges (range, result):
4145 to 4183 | 22.6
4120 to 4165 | 22.7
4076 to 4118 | 24.2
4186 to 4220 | 24.7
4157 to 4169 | 23.2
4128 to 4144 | 22.7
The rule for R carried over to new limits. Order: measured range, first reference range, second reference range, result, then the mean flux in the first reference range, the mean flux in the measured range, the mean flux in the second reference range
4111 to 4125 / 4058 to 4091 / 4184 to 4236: -0.004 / 24.5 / 24.7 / 24.7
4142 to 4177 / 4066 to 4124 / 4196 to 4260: 0.119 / 24.4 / 22.5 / 25.9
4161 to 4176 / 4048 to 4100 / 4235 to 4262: 0.111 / 24.2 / 23.4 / 27.3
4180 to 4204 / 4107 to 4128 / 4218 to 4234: 0.033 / 24.2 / 23.9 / 24.8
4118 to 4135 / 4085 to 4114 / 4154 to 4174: -0.006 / 24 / 23.7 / 22.9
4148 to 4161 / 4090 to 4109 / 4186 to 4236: 0.110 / 23.3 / 21.7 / 24.8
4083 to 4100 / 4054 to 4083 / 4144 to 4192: -0.058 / 23.9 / 24.9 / 22.8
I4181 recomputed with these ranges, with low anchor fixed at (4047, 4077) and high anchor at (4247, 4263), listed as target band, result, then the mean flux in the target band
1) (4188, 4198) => 0.09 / 23.9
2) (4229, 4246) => -0.01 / 27.1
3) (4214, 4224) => 0.05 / 25.3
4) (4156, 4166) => 0.10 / 23.2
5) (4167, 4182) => 0.10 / 23.5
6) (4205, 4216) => 0.04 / 25.4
